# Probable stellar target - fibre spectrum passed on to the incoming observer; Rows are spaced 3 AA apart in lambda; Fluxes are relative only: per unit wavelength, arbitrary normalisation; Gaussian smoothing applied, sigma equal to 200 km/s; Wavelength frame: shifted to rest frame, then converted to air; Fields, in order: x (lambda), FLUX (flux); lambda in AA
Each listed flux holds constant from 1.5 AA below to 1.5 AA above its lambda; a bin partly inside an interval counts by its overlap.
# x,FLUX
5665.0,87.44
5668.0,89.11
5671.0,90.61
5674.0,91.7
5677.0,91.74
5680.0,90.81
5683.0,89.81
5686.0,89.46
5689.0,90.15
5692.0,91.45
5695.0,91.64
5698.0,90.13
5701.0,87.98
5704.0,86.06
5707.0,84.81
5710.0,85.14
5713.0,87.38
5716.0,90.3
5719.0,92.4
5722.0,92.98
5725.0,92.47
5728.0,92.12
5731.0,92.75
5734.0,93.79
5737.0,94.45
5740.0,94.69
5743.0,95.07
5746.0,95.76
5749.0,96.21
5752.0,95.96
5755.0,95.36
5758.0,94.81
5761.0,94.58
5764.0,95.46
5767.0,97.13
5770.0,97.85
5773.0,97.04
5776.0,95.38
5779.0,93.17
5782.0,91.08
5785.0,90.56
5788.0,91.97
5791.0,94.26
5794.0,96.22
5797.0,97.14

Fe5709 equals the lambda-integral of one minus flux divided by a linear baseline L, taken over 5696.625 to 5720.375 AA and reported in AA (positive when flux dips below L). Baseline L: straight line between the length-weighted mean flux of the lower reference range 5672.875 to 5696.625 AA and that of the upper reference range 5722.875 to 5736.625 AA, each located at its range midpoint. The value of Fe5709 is 1.0 AA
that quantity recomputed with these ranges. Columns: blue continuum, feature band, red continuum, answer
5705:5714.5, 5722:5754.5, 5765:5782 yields -1.5 AA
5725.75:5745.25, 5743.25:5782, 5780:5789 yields -1.3 AA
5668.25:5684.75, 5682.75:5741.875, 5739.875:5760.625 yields 1.6 AA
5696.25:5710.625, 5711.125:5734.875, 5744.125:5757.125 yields -0.3 AA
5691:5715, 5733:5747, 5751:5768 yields -0.3 AA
